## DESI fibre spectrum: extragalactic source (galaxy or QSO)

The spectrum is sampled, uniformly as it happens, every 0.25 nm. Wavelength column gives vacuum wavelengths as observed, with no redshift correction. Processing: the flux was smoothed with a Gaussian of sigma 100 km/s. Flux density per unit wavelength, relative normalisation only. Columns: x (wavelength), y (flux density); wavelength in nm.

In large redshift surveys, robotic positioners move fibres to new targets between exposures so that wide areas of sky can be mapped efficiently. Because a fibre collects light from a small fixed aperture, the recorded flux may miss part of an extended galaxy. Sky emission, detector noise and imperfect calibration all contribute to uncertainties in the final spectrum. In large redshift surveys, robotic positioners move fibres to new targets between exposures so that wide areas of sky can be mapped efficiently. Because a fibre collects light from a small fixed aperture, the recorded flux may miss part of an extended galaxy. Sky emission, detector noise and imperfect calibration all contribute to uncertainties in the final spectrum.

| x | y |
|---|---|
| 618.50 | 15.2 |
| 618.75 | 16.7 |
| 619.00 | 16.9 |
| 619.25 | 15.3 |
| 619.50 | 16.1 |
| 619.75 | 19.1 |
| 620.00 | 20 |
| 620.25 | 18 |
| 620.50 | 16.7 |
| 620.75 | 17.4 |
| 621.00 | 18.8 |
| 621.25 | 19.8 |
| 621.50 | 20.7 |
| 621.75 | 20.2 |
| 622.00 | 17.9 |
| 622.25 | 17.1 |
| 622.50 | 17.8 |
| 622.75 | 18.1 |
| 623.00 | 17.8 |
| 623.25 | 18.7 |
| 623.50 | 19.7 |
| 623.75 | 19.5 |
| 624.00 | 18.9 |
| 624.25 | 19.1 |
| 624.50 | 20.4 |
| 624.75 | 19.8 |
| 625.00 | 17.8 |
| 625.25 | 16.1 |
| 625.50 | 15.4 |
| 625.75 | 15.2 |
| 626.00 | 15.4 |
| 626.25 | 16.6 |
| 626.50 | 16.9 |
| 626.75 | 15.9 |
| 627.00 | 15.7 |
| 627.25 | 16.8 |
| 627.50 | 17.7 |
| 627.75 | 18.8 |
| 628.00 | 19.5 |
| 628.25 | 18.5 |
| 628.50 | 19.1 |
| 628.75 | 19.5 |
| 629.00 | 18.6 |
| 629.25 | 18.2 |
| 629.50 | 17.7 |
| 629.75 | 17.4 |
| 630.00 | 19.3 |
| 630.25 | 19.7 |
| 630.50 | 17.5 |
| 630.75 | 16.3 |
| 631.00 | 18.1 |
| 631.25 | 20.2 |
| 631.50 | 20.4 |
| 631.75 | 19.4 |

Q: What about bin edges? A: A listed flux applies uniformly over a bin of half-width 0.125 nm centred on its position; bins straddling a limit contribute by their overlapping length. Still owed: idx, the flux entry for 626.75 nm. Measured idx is 15.9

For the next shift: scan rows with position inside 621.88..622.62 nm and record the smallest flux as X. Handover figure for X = 17.1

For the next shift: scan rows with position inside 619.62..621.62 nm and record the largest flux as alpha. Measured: 20.7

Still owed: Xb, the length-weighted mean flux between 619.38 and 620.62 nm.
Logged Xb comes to 18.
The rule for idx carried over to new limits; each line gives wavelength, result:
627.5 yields 17.7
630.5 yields 17.5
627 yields 15.7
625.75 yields 15.2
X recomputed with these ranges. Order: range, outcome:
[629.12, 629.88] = 17.4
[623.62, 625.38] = 16.1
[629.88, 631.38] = 16.3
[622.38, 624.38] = 17.8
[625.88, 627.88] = 15.4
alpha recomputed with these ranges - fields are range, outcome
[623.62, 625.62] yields 20.4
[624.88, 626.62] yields 17.8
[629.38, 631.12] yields 19.7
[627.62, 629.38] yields 19.5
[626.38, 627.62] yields 17.7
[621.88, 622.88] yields 18.1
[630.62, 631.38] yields 20.2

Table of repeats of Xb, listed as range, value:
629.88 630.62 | 18.8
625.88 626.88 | 16.2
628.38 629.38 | 18.8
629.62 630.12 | 18.3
